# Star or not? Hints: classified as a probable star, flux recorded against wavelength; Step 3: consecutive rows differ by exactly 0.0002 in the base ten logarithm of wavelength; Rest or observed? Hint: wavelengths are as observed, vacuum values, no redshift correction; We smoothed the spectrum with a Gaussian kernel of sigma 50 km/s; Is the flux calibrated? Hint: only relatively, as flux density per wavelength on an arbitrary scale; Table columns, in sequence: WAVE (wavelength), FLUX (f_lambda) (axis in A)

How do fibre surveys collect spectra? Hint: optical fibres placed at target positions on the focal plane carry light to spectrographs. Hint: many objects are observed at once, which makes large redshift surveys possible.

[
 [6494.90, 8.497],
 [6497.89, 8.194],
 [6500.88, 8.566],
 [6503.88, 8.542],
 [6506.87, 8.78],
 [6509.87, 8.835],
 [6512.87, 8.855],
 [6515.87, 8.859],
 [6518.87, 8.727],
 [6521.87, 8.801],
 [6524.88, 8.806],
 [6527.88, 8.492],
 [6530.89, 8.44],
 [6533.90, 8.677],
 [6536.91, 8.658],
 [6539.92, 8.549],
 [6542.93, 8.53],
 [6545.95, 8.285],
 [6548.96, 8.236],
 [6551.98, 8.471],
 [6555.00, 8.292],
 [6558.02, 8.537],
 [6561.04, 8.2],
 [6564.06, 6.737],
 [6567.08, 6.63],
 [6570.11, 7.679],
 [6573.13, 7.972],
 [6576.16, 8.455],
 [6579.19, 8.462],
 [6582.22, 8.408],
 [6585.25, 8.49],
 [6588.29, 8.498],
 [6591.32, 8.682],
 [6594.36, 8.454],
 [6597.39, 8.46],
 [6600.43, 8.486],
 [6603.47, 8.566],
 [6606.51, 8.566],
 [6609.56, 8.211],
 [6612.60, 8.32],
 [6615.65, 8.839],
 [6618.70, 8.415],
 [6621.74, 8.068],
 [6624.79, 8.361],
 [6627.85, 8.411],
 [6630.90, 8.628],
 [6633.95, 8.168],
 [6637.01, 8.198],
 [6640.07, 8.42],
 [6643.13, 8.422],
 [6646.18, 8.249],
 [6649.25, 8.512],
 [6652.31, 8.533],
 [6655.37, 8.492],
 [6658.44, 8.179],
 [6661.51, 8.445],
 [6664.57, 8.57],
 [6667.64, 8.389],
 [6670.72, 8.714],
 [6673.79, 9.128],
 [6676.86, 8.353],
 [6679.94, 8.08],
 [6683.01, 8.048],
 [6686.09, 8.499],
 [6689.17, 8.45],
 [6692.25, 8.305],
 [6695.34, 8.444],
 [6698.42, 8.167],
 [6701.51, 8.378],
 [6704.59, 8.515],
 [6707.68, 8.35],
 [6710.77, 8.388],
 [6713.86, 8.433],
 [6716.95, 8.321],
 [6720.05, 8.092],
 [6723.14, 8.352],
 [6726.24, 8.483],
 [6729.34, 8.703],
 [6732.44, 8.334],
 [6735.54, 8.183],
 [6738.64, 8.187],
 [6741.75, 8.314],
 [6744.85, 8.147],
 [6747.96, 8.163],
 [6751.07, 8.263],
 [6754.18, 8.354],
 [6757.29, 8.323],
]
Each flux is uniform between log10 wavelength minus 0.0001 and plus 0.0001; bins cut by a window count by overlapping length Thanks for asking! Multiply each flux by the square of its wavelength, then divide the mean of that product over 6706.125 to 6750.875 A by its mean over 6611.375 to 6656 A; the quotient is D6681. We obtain 1.02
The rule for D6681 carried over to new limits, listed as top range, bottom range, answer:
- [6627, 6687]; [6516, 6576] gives 1.05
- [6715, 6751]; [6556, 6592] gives 1.08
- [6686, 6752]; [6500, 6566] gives 1.04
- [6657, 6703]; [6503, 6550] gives 1.02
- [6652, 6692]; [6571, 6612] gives 1.03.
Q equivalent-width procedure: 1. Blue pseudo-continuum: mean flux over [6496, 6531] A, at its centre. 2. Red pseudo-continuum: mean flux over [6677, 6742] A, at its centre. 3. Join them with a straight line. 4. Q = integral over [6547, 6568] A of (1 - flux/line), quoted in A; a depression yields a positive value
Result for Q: 1.7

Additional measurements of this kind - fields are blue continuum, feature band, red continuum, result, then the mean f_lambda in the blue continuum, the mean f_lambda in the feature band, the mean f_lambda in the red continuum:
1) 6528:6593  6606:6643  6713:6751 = -0.53 A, 8.24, 8.38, 8.3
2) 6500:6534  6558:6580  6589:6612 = 2.05 A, 8.7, 7.77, 8.49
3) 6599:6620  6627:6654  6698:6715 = 0.19 A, 8.48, 8.4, 8.38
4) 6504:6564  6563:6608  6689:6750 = 1.55 A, 8.53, 8.19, 8.33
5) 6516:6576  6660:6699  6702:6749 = -0.56 A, 8.27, 8.44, 8.33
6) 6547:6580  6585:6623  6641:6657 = -1.29 A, 7.96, 8.47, 8.44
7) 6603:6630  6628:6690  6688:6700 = -0.39 A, 8.42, 8.42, 8.33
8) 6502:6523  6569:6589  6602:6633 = 0.63 A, 8.77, 8.28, 8.43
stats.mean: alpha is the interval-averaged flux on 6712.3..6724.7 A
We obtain 8.3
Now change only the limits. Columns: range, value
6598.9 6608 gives 8.54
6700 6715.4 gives 8.42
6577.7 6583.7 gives 8.44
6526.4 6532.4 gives 8.46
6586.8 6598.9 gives 8.53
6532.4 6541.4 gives 8.63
